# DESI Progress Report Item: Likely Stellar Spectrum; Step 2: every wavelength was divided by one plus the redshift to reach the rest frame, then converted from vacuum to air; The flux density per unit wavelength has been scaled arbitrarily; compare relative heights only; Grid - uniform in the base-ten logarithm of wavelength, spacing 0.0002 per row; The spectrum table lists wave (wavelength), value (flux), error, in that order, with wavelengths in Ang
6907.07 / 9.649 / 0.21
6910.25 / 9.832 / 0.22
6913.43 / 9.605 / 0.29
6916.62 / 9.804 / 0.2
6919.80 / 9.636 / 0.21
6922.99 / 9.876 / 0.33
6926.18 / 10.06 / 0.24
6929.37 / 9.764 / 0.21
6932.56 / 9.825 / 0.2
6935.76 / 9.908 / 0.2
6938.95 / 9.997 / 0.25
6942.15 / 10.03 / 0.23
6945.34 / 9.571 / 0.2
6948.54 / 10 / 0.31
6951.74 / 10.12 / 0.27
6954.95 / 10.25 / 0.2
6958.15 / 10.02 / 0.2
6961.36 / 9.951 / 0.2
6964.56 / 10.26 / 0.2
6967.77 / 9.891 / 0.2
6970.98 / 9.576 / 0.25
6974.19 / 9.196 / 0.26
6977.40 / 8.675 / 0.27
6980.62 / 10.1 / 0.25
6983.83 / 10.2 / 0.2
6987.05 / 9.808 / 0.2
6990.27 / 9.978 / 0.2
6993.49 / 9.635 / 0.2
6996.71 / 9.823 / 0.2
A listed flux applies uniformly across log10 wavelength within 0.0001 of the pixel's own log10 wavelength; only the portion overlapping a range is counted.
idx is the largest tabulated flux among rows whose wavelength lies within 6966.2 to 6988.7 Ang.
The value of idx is 10.2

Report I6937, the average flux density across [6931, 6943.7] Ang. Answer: 9.94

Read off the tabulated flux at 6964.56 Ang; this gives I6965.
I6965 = 10.26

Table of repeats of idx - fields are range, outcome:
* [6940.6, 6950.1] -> 10.03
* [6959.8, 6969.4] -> 10.26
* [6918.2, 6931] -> 10.06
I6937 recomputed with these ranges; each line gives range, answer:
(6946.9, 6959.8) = 10.1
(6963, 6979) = 9.52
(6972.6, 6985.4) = 9.54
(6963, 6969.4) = 10.1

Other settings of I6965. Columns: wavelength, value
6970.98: 9.576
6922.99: 9.876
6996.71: 9.823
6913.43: 9.605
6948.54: 10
